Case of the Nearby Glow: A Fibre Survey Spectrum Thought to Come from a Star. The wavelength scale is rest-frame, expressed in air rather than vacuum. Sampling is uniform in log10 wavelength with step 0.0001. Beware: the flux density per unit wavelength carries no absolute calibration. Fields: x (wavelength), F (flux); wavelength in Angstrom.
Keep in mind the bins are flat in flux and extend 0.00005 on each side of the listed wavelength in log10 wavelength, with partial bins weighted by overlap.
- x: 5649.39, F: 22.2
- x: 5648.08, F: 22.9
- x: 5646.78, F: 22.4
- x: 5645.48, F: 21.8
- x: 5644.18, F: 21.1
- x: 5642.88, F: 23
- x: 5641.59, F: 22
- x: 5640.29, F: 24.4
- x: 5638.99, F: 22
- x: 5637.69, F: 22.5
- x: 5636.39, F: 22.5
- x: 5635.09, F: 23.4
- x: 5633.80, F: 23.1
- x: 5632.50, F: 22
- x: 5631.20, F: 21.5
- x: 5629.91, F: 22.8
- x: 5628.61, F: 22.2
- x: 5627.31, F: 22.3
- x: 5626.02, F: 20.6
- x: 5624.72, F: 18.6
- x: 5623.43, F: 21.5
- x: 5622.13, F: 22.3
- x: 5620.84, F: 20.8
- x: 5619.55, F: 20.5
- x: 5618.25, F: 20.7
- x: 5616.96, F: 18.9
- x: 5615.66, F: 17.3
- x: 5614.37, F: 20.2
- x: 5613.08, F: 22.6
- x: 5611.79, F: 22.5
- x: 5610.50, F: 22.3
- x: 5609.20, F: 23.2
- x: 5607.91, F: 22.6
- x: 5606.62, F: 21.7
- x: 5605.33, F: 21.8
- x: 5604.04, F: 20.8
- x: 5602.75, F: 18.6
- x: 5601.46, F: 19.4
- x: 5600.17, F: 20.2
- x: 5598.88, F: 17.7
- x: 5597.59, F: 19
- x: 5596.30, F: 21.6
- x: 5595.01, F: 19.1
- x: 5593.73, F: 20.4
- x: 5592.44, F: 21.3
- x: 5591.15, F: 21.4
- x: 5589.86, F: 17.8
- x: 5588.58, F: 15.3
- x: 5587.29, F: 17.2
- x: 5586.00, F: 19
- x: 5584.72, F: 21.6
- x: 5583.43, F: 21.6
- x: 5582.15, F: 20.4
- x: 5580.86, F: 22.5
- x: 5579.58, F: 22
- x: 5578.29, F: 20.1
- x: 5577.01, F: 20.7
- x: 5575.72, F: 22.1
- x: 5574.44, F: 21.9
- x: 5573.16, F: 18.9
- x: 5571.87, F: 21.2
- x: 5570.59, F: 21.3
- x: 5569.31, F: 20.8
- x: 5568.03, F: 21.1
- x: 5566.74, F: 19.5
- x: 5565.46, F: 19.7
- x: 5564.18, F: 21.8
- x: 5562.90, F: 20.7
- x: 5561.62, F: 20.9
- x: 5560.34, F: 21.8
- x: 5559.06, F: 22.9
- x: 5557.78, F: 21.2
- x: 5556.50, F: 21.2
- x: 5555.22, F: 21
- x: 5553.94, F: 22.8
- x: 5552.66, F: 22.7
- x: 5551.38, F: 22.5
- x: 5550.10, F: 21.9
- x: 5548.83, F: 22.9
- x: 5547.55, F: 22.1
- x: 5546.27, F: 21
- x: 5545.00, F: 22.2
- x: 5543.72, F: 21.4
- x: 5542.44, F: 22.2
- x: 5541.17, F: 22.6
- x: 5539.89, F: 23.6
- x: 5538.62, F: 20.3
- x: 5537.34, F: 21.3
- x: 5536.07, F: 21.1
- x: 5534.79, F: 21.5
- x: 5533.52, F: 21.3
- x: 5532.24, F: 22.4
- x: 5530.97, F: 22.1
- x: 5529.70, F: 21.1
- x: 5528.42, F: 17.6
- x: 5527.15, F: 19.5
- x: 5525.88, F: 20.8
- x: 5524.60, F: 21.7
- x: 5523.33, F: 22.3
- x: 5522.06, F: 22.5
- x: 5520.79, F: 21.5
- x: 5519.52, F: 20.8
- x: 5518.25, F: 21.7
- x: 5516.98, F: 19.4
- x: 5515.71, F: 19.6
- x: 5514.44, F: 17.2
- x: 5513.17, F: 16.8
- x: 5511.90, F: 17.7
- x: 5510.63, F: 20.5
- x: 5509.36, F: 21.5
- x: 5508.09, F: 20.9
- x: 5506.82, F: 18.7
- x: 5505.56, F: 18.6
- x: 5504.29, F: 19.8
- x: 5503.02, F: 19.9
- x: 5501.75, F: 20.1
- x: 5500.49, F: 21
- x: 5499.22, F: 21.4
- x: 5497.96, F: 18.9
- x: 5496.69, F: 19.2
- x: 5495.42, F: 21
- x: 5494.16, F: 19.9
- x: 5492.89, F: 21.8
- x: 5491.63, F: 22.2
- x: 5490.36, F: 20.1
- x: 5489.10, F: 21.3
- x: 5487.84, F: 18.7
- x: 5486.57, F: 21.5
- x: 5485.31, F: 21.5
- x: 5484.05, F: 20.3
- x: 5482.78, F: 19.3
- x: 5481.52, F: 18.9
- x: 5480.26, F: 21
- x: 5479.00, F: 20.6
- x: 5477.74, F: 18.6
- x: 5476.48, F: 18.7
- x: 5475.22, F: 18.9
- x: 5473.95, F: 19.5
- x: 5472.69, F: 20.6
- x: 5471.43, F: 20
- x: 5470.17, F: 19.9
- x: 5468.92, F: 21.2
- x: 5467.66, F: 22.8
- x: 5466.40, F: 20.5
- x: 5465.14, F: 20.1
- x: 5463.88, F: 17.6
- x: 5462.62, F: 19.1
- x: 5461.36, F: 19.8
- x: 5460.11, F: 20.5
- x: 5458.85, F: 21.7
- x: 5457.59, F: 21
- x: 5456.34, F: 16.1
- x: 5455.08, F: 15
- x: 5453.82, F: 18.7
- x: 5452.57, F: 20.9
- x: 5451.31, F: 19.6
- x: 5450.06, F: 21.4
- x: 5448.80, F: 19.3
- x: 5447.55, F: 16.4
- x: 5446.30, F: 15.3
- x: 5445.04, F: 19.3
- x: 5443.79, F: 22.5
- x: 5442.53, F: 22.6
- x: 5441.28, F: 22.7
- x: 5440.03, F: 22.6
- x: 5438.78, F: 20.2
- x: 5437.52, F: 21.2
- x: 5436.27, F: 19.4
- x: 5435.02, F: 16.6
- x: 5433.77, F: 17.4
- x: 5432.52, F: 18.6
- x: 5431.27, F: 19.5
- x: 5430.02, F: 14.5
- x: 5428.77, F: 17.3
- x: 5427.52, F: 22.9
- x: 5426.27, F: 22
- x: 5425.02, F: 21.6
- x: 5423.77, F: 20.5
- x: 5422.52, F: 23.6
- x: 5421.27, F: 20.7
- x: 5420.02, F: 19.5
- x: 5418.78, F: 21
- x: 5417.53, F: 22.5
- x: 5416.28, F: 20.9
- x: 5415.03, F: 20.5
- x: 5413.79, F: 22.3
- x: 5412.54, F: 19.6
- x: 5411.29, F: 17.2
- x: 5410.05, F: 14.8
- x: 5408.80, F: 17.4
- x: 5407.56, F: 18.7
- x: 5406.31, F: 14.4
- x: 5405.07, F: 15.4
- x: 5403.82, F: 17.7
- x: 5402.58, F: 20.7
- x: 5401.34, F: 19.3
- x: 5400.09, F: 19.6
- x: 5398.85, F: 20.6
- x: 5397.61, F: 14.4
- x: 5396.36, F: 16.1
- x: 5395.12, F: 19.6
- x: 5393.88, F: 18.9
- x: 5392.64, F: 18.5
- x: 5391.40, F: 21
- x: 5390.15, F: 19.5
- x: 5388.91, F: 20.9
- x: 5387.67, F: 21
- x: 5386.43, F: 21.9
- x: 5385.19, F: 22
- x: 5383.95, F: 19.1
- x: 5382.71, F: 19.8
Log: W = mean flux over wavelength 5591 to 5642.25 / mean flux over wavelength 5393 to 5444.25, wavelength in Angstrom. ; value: 1.1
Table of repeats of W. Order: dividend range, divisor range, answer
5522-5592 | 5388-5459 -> 1.09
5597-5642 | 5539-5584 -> 0.99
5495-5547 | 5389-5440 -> 1.07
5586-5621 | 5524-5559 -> 0.93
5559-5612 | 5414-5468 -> 1.03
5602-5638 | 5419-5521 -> 1.08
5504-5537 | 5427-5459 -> 1.05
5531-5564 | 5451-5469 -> 1.11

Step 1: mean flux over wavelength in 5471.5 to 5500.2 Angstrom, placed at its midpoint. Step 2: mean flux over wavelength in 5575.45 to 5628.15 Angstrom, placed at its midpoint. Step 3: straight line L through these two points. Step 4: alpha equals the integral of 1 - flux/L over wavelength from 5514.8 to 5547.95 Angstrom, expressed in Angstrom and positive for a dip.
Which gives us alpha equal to -1.6 Angstrom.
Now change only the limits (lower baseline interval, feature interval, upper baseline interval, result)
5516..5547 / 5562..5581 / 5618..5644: 0.6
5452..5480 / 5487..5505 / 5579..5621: -0.5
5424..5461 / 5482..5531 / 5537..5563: 1.7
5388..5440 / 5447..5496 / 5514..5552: 0.8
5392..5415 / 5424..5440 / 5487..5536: -0.6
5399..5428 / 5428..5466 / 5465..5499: 1.4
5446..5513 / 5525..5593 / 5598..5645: -1.2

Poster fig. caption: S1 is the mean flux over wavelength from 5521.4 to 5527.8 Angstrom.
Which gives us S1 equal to 21.4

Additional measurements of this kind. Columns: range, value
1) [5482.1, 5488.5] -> 20.2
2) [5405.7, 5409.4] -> 16.8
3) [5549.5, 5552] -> 22.2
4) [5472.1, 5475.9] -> 19.6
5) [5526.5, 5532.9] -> 20.5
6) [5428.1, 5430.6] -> 16.1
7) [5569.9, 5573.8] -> 20.5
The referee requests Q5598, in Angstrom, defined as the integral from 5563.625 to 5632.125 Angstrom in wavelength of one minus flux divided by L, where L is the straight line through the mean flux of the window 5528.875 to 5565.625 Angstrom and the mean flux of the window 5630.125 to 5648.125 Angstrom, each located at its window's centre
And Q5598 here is 4.7 Angstrom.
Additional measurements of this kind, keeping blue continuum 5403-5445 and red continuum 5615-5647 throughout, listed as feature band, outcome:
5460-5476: 0.0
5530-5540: -0.4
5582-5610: 1.6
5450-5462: 0.3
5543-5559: -0.8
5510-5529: 0.5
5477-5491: 0.0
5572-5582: 0.0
